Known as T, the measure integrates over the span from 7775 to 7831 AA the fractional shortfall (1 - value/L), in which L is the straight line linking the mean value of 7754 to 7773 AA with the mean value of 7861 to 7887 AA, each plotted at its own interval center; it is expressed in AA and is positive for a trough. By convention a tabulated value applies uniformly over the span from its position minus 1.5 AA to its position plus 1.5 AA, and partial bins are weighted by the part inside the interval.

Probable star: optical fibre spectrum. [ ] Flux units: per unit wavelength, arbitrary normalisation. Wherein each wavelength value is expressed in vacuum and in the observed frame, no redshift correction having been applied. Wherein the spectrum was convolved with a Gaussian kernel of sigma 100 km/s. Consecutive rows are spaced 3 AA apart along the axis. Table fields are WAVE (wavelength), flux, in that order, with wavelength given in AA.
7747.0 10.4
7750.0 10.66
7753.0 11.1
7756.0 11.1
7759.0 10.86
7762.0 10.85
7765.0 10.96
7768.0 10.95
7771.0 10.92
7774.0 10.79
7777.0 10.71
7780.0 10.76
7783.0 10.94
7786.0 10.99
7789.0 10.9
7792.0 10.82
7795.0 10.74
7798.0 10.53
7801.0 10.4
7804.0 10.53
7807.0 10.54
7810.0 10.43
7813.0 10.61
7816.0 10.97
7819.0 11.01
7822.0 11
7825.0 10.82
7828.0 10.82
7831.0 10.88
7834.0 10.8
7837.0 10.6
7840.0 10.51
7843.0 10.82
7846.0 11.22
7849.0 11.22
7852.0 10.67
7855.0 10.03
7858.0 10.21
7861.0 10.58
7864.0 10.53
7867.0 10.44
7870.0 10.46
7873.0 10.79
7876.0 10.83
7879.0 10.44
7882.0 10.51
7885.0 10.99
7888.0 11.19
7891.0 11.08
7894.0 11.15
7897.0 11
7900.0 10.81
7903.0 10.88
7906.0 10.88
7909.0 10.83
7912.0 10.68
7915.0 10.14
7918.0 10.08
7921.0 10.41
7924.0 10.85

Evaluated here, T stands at 0.4 AA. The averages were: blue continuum 10.9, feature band 10.8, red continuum 10.6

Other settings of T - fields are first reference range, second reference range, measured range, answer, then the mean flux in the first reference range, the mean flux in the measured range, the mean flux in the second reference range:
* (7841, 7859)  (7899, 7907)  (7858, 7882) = 0.5 AA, 10.7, 10.6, 10.9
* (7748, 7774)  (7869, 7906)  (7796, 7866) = 1.2 AA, 10.9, 10.7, 10.9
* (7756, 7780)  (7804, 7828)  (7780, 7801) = 0.1 AA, 10.9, 10.8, 10.8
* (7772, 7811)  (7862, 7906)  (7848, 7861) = 0.3 AA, 10.7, 10.5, 10.8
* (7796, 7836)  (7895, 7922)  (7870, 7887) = -0.1 AA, 10.7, 10.7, 10.6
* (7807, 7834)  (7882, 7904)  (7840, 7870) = 0.7 AA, 10.8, 10.6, 11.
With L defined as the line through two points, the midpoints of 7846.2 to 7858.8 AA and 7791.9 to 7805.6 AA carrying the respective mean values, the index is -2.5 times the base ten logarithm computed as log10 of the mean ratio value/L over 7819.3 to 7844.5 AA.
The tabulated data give -0.02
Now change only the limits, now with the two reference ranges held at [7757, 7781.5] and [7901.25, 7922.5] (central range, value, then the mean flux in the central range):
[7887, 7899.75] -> -0.05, 11.1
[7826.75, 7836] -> -0.01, 10.8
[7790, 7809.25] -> 0.02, 10.6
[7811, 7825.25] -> -0.01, 10.9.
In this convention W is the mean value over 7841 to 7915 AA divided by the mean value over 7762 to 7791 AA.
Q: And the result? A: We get 0.99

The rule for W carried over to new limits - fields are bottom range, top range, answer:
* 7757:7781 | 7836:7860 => 0.98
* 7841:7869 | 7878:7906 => 1.03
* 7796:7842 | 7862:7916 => 1.01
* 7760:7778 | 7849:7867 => 0.96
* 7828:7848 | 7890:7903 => 1.02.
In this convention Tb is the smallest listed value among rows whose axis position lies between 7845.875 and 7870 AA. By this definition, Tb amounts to 10.03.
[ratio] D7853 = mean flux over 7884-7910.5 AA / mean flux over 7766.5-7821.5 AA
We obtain 1.02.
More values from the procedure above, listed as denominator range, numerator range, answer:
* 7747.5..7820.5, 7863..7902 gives 1.00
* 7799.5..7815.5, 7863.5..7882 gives 1.00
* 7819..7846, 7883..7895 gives 1.02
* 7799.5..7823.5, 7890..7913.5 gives 1.02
